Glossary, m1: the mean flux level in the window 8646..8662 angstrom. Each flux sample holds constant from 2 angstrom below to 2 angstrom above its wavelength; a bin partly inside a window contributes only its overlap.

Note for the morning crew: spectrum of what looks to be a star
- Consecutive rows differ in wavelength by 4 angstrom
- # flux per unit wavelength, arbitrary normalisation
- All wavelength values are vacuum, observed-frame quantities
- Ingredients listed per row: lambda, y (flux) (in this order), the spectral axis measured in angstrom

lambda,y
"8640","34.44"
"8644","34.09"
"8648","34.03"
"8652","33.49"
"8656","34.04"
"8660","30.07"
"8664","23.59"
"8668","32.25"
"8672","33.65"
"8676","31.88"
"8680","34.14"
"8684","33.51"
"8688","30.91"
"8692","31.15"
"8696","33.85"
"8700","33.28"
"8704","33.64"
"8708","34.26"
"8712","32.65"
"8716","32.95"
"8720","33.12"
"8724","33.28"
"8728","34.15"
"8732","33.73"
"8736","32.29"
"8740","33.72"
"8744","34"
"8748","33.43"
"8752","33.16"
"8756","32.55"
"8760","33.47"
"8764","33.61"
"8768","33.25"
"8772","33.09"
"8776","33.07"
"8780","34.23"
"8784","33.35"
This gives 32.9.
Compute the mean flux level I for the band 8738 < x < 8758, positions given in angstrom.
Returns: 33.4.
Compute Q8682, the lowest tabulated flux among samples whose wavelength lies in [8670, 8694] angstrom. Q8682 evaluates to 30.91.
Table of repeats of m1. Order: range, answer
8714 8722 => 33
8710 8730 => 33.2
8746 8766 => 33.2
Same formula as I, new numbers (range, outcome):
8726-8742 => 33.5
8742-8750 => 33.7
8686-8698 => 32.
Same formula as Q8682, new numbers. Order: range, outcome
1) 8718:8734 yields 33.12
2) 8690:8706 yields 31.15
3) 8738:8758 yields 32.55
